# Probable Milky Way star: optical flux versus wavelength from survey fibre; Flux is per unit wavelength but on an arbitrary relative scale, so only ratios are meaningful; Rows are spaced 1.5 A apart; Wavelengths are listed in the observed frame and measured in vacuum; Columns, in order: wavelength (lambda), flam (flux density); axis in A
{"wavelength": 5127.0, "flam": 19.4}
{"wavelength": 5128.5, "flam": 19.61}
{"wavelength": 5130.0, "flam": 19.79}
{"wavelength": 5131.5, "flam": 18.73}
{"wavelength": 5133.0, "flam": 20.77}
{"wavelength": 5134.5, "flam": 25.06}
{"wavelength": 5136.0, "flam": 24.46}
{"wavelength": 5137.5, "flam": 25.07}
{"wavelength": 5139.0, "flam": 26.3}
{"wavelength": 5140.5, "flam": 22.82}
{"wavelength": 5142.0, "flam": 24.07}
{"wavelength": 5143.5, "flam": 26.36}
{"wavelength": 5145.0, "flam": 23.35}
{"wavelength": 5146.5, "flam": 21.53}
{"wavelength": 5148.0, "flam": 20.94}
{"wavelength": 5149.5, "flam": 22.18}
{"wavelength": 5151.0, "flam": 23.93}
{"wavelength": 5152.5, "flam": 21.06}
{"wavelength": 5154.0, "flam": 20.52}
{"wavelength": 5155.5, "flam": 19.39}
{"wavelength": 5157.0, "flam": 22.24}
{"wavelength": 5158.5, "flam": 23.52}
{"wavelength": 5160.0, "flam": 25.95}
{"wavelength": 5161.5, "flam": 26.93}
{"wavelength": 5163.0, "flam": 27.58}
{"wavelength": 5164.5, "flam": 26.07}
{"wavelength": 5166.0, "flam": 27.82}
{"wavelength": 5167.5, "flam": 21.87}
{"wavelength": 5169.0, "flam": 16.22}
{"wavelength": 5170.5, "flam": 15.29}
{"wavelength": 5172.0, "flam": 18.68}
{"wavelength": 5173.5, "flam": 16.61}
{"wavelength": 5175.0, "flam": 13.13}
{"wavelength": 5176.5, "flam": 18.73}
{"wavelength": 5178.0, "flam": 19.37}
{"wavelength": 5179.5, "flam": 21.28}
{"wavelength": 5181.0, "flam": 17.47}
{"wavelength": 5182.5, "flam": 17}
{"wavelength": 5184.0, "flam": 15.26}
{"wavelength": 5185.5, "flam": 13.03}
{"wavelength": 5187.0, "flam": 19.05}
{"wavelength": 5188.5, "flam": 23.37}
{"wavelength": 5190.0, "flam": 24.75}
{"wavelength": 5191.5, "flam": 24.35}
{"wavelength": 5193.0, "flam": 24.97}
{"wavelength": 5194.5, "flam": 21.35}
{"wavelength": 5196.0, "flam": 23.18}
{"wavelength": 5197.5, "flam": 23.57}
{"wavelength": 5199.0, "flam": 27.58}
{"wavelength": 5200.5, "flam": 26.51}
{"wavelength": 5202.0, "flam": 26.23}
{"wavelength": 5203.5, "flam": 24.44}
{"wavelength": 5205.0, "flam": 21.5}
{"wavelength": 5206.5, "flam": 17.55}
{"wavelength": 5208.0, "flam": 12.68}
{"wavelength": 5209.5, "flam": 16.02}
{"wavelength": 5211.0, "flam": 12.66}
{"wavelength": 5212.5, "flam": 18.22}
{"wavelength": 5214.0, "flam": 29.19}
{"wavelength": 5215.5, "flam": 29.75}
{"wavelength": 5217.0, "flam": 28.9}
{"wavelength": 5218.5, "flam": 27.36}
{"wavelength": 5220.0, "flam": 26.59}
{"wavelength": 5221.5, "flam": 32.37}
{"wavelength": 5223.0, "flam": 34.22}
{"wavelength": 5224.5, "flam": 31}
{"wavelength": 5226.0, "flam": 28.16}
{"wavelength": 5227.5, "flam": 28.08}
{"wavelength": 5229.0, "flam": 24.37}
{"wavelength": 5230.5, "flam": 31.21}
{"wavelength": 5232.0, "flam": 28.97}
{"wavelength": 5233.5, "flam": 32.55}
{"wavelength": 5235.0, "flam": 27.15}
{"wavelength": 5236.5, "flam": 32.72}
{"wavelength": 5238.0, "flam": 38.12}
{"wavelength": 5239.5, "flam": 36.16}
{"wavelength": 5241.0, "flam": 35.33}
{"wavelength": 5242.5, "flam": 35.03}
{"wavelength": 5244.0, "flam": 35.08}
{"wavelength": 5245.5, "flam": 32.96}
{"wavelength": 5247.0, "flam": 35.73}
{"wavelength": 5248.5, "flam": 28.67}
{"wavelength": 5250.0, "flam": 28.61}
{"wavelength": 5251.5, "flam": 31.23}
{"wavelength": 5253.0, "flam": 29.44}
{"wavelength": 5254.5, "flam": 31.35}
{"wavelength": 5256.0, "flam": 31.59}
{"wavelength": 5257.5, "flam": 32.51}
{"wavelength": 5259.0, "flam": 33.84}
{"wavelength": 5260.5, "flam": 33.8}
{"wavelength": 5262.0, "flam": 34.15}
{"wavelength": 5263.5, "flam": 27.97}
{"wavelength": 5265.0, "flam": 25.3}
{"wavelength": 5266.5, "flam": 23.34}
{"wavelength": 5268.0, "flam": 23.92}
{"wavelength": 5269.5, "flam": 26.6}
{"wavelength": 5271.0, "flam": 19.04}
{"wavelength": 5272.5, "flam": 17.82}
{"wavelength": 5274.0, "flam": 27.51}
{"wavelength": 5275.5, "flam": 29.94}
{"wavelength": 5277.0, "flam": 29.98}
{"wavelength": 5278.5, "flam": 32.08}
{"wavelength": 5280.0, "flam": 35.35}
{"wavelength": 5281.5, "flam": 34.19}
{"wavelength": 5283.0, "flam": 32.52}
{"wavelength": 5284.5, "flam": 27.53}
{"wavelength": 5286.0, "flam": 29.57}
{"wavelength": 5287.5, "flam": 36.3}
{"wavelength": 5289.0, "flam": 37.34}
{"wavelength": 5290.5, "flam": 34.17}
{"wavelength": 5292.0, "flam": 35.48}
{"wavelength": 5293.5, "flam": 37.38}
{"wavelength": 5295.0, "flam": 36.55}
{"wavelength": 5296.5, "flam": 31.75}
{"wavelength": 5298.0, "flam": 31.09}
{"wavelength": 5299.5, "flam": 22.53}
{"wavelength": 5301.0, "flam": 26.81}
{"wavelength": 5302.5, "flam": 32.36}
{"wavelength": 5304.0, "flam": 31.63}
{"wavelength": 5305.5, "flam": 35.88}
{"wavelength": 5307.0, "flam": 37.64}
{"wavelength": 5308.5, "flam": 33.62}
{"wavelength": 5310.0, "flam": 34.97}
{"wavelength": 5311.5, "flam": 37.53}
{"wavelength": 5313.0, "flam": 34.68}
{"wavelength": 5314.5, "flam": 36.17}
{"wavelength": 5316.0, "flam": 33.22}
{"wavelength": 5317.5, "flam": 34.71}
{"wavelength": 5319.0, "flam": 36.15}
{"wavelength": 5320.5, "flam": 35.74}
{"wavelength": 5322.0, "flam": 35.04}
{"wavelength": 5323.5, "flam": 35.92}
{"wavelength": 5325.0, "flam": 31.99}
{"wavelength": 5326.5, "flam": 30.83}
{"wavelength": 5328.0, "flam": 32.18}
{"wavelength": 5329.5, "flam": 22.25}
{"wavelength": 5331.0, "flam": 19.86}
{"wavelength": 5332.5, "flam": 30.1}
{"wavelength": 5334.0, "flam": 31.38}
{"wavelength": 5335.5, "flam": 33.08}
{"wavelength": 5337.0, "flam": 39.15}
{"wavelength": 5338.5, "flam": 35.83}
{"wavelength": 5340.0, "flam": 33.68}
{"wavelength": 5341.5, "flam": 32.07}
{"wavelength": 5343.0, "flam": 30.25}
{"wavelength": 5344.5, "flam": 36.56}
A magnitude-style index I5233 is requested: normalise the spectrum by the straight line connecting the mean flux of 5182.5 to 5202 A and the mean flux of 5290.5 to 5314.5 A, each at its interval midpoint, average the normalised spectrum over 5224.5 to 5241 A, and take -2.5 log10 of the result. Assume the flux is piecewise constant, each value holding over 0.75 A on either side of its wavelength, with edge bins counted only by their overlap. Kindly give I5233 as -0.175 mag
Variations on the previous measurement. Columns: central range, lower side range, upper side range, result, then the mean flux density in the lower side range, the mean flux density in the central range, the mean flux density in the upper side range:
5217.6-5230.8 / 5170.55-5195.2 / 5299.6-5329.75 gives -0.230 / 19.2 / 29.2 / 33.4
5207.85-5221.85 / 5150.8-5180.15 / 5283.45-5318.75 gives 0.097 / 21.3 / 23.6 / 33.5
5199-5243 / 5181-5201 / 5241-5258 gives -0.004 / 21.6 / 27.3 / 32.2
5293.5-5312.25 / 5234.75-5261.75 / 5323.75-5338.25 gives -0.054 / 32.9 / 32.9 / 30.5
